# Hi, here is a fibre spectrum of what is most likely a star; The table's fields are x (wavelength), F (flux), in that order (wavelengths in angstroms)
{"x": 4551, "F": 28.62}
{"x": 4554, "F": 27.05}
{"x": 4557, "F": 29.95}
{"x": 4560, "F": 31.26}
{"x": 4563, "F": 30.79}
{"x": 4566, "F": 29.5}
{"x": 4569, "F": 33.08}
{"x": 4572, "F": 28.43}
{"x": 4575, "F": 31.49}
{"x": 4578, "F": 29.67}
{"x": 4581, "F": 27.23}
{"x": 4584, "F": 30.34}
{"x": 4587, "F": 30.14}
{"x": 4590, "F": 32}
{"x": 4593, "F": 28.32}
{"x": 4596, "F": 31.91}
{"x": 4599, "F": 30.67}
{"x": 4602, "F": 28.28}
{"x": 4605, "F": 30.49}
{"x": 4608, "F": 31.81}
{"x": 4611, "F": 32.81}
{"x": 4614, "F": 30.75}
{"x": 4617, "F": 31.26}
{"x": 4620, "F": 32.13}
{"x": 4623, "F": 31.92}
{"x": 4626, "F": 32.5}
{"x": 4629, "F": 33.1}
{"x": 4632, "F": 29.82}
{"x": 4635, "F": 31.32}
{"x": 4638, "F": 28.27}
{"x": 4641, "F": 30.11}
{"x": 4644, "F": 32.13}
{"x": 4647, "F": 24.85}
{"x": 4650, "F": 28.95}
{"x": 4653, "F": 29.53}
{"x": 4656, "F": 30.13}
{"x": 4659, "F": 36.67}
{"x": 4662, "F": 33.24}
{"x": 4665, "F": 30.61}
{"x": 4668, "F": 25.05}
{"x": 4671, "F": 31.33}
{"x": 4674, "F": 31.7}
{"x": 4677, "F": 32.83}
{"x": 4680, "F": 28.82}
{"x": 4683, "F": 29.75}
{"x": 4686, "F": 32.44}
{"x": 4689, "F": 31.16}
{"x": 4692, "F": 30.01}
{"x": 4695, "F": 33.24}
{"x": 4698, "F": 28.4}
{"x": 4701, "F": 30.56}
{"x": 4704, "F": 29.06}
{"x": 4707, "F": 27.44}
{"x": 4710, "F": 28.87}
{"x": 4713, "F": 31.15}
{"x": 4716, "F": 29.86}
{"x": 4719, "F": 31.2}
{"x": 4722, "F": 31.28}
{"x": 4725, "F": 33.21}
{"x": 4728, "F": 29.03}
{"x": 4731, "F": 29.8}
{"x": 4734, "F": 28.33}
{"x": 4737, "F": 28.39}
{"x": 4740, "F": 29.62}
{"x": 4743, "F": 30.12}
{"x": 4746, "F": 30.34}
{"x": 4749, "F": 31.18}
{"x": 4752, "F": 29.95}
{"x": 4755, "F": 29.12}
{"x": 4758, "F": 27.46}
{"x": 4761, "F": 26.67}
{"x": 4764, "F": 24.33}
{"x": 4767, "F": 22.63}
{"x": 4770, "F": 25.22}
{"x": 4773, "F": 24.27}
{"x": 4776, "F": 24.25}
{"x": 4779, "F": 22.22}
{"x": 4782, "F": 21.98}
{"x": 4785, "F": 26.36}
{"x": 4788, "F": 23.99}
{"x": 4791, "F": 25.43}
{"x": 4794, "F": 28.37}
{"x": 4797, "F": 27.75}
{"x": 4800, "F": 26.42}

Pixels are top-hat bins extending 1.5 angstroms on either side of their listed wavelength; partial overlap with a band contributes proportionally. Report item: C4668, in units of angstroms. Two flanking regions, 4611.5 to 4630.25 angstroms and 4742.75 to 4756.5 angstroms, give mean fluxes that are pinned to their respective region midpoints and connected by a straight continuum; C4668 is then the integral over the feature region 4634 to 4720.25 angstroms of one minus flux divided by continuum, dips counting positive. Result 2.4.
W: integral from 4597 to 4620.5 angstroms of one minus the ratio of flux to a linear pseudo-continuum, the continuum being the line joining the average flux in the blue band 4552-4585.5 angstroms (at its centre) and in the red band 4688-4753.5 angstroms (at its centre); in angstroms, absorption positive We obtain -0.8 angstroms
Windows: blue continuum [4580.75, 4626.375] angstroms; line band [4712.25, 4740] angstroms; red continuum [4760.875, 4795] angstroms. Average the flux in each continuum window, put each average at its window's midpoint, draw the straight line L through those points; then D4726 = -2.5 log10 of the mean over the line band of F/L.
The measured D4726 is -0.15 mag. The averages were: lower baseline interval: 30.8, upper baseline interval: 24.5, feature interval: 30.2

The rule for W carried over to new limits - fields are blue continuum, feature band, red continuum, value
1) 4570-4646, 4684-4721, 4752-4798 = -3.43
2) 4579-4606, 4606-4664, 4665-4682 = -2.23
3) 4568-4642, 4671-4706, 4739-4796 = -2.66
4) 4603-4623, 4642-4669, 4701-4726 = 0.63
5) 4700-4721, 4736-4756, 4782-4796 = -1.41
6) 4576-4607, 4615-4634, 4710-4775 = -1.32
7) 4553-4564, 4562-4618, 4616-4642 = -0.05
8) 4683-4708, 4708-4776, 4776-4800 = -2.09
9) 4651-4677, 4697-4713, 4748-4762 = 0.53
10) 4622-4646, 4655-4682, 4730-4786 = -1.15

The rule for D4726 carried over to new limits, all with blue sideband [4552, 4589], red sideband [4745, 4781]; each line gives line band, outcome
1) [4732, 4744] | -0.089 mag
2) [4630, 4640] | -0.046 mag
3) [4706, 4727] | -0.123 mag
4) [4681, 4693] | -0.112 mag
